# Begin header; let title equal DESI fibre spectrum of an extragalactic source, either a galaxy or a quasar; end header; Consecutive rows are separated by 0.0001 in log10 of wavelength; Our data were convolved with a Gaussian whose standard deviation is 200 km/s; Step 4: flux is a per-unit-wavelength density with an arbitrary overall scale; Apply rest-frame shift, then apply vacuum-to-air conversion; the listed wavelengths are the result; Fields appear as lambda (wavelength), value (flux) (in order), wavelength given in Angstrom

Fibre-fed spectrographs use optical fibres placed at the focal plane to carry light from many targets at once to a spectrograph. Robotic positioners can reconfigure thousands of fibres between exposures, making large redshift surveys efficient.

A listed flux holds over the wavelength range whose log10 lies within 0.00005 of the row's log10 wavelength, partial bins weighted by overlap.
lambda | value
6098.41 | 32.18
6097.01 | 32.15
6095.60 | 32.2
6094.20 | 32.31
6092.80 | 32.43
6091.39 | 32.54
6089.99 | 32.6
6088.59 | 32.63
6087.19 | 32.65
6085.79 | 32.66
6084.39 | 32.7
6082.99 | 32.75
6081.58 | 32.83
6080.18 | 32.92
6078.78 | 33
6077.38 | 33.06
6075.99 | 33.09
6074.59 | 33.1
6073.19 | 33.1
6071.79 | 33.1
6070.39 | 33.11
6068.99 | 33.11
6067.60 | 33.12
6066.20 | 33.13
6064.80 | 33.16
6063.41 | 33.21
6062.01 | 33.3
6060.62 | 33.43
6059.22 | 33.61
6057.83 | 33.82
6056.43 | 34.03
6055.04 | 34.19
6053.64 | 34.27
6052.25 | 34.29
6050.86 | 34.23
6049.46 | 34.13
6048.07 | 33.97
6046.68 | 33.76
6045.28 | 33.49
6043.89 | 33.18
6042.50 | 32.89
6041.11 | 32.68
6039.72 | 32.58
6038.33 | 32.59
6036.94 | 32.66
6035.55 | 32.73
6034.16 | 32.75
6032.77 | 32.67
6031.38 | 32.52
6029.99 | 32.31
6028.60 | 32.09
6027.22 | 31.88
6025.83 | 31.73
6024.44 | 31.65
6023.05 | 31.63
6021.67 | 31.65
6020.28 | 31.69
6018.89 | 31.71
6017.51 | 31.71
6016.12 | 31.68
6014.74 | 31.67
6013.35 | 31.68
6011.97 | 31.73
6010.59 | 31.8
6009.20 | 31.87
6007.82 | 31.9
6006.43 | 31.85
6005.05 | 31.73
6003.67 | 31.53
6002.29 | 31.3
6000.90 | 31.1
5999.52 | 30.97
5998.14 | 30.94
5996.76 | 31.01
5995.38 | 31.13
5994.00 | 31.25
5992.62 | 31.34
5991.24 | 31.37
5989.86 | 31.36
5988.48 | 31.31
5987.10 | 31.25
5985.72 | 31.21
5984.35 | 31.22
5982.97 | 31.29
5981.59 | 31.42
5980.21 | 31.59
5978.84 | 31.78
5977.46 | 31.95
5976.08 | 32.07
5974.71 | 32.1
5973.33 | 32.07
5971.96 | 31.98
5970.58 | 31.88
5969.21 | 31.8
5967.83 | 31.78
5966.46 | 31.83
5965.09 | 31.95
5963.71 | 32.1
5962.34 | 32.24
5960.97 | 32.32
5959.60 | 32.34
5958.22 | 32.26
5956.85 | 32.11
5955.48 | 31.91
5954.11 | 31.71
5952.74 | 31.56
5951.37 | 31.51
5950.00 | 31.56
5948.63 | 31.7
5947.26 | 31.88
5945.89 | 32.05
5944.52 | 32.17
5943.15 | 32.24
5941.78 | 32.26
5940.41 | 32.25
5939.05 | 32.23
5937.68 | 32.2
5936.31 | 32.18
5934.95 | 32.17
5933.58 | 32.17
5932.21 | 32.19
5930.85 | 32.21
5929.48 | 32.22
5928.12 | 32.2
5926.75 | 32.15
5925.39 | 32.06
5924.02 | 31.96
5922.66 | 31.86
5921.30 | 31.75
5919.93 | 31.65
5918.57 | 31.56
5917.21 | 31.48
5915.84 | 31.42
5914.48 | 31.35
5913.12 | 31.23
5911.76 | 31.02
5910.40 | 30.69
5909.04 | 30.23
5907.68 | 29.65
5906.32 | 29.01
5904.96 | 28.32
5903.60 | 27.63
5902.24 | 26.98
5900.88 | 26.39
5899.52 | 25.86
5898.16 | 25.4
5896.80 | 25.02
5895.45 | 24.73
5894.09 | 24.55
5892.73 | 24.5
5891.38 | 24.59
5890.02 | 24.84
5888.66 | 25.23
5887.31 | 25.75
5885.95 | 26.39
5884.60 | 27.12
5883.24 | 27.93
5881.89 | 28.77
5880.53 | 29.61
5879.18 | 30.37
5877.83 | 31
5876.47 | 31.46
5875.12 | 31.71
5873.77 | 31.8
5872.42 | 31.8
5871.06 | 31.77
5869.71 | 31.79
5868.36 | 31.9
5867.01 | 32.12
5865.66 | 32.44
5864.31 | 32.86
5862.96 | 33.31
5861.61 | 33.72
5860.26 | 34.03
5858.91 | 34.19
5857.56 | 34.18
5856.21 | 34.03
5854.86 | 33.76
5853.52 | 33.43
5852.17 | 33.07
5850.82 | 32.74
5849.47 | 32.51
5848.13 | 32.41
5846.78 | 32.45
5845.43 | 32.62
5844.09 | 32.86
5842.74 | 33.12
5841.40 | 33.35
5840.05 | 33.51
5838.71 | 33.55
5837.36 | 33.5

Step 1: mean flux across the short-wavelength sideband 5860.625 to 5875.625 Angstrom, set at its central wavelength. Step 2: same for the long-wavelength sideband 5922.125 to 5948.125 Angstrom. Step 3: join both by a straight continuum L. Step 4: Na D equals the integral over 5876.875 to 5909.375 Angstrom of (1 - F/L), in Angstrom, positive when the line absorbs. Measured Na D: 5.2 Angstrom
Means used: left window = 32.3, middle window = 27.1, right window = 32.1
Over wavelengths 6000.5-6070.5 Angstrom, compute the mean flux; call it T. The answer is 32.6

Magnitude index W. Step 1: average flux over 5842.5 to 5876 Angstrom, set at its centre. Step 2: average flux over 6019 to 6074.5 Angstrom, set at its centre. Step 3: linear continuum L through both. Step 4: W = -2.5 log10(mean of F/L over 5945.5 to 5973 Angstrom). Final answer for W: 0.033 mag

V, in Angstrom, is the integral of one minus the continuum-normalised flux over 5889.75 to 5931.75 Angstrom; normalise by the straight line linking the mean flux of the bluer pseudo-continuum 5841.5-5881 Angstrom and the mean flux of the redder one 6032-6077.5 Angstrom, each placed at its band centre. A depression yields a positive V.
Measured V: 4.50 Angstrom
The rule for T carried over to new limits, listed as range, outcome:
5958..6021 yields 31.6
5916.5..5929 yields 31.9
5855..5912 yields 29.4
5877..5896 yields 26.9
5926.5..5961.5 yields 32.1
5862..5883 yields 31.5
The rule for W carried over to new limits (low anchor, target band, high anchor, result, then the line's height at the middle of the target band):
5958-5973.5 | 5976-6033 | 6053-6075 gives 0.03 mag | 32.6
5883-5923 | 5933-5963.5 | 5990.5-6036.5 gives -0.09 mag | 29.6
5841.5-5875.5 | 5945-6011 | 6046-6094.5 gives 0.05 mag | 33.1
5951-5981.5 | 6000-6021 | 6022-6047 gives 0.02 mag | 32.3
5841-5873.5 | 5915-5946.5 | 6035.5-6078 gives 0.04 mag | 33.1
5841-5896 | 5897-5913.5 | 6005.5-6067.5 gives 0.10 mag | 31.2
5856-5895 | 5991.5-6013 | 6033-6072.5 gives 0.03 mag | 32.4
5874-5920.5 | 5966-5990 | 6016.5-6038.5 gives -0.03 mag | 30.7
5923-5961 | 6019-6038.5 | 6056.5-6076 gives 0.03 mag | 32.9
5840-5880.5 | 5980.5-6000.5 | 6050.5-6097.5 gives 0.06 mag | 32.9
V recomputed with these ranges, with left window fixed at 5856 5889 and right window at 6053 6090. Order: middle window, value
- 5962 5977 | 0.0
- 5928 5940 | -0.2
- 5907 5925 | 0.2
